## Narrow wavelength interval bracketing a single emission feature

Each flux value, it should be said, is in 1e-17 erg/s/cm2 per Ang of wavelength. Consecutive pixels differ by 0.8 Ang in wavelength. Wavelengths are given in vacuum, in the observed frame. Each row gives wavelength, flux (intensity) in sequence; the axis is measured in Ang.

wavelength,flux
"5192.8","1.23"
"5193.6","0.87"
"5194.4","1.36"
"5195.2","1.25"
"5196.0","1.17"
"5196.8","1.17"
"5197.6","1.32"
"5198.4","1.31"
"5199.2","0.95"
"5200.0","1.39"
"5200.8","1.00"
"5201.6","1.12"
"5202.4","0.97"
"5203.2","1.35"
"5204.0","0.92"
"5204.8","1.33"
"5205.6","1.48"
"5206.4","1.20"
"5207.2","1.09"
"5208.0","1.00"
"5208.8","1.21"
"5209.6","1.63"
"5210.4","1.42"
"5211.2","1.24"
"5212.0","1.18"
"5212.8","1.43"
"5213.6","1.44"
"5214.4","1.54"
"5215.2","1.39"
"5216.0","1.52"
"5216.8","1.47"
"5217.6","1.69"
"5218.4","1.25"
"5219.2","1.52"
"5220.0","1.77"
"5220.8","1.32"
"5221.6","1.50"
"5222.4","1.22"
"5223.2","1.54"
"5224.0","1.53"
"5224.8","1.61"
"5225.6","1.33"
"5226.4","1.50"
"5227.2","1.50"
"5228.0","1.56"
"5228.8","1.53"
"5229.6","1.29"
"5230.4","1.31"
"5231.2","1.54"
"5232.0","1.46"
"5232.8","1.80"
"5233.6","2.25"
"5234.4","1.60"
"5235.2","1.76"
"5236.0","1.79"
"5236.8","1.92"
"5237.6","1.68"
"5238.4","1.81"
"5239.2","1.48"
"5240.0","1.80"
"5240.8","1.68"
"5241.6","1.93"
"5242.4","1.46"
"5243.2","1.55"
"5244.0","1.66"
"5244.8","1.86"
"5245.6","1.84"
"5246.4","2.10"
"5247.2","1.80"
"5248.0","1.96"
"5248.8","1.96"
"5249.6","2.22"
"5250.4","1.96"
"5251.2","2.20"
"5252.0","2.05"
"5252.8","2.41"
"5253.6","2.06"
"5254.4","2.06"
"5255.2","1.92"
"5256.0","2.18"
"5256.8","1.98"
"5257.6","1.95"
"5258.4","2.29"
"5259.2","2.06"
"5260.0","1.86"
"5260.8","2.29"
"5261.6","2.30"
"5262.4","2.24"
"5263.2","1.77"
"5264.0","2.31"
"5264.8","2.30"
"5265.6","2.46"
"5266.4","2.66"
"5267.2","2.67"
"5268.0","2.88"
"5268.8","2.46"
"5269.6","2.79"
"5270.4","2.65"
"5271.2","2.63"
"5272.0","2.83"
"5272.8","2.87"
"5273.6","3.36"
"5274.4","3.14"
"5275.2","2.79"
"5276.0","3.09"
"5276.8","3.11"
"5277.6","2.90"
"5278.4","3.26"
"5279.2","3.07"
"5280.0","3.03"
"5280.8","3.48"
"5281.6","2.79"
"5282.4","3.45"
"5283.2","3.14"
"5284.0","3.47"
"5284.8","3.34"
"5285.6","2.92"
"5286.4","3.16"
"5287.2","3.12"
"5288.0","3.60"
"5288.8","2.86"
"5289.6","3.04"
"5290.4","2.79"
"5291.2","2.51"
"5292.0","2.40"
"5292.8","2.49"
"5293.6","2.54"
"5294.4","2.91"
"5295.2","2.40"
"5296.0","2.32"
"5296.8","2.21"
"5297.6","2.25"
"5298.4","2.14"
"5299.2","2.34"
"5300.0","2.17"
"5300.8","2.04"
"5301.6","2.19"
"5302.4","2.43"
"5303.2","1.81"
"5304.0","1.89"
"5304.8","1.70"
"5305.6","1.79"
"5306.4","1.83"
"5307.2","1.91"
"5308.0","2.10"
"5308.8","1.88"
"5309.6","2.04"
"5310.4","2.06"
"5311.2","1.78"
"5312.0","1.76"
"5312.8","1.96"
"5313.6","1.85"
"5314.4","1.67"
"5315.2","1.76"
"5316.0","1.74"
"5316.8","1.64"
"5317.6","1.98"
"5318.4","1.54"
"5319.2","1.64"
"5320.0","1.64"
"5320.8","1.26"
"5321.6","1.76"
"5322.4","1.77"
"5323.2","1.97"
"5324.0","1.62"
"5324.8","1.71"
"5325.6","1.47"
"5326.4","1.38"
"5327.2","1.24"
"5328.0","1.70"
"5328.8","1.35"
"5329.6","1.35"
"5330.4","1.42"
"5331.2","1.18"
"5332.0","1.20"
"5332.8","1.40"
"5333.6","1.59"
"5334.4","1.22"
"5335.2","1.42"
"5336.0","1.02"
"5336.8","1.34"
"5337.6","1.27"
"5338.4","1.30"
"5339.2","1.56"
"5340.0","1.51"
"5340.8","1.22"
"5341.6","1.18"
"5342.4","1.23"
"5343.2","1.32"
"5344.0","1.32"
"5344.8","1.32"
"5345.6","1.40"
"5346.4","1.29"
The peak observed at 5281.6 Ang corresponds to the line C IV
